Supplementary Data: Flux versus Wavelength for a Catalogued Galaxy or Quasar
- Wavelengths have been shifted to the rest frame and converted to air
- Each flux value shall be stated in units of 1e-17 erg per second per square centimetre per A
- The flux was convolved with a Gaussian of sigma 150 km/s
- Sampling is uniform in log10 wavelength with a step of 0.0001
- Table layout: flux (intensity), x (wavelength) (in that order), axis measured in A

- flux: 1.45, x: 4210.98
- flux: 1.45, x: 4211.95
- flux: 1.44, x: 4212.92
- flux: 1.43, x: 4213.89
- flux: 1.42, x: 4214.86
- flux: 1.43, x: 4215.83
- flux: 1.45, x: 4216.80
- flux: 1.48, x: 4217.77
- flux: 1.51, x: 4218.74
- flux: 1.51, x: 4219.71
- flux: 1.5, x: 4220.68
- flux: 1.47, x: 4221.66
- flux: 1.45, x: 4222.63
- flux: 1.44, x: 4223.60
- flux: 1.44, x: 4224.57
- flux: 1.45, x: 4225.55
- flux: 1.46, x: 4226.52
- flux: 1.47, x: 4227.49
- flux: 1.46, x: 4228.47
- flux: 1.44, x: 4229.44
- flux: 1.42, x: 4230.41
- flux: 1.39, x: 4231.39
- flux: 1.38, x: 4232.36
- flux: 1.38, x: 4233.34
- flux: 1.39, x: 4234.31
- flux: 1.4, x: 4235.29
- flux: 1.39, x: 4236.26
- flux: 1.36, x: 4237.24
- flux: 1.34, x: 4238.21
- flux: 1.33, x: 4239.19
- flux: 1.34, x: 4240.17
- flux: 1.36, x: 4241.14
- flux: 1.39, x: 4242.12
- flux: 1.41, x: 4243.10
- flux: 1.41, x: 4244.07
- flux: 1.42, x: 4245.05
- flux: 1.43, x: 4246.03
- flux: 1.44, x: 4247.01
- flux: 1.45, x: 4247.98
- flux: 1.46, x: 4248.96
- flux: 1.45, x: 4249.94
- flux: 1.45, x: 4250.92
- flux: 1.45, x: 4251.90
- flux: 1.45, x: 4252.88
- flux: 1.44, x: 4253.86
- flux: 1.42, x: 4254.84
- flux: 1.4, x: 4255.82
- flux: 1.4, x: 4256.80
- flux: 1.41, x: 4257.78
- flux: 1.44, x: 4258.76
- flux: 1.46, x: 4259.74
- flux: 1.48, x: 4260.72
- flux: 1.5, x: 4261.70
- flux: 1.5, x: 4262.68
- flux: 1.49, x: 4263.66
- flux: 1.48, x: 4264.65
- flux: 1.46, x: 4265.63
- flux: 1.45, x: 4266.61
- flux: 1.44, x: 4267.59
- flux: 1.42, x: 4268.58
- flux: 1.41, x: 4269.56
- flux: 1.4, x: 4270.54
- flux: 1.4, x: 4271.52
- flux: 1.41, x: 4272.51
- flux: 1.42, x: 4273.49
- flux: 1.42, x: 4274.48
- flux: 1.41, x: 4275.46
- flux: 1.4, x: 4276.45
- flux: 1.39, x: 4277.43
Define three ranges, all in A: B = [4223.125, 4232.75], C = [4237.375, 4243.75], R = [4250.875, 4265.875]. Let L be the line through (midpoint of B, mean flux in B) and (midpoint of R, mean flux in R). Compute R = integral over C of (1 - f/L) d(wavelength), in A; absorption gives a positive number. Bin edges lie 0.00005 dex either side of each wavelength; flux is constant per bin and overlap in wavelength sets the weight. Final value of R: 0.35 A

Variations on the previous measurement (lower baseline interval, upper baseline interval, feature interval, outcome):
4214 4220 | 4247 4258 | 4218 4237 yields 0.22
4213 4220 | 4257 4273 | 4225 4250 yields 0.80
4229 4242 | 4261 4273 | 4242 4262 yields -0.31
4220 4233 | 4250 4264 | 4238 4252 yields 0.37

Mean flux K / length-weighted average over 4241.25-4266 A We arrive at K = 1.44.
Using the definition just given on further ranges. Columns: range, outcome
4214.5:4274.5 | 1.43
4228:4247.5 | 1.39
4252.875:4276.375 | 1.44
